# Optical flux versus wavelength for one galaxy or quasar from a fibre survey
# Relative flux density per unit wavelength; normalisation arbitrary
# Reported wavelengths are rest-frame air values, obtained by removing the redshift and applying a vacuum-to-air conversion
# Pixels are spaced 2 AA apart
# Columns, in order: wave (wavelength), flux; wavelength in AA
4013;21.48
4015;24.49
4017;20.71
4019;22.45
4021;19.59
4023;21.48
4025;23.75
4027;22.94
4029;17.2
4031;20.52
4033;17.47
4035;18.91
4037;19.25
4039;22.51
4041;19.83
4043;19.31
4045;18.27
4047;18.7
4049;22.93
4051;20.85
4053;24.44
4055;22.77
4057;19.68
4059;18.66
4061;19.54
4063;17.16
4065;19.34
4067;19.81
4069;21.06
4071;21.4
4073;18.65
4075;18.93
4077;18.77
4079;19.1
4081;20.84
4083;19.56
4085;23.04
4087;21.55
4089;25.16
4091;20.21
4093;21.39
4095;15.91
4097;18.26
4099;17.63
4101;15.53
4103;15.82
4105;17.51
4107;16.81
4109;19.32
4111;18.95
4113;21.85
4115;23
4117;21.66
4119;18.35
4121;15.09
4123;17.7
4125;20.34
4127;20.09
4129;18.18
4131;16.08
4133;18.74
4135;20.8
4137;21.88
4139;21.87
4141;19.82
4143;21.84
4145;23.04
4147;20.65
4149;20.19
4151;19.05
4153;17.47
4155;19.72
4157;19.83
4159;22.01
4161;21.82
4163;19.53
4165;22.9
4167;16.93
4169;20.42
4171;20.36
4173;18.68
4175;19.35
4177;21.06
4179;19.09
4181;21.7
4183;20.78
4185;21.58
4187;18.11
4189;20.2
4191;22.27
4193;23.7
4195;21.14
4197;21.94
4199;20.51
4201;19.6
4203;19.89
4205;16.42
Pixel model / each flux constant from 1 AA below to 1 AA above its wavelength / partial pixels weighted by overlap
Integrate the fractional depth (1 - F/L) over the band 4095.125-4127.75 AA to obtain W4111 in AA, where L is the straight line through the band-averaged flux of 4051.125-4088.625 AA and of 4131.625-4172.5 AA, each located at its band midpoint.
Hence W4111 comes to 2.9 AA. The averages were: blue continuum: 20.3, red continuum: 20.4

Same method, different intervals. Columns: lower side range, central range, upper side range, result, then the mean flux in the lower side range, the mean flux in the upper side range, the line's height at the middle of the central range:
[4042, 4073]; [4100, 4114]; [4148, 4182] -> 1.5 AA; 20.2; 20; 20.1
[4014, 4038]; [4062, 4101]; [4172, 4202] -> 1.8 AA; 20.7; 20.6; 20.7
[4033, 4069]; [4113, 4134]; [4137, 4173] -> 1.3 AA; 20.1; 20.4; 20.3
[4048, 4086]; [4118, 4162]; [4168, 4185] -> 1.2 AA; 20.3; 20.3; 20.3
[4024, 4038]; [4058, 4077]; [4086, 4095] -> 1.4 AA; 20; 21.4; 20.9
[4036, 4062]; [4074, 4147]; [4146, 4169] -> 2.3 AA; 20.5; 20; 20.2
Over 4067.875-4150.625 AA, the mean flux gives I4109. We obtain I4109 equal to 19.7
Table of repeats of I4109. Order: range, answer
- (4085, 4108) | 18.9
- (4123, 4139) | 19.5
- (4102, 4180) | 19.7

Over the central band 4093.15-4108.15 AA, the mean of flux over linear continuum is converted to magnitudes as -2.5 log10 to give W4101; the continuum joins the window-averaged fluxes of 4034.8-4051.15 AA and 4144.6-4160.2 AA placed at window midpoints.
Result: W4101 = 0.18 mag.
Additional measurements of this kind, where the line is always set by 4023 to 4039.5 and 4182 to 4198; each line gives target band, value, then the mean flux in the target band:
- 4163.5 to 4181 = 0.06 mag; 19.9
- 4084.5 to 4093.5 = -0.08 mag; 22.3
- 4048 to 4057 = -0.10 mag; 22.4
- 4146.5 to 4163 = 0.05 mag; 20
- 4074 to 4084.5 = 0.05 mag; 19.6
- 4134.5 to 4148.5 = -0.02 mag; 21.4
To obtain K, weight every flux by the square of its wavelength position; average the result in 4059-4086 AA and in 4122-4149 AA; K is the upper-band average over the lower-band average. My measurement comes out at 1.05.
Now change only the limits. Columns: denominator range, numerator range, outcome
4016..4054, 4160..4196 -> 1.07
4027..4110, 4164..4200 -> 1.11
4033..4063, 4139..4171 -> 1.06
